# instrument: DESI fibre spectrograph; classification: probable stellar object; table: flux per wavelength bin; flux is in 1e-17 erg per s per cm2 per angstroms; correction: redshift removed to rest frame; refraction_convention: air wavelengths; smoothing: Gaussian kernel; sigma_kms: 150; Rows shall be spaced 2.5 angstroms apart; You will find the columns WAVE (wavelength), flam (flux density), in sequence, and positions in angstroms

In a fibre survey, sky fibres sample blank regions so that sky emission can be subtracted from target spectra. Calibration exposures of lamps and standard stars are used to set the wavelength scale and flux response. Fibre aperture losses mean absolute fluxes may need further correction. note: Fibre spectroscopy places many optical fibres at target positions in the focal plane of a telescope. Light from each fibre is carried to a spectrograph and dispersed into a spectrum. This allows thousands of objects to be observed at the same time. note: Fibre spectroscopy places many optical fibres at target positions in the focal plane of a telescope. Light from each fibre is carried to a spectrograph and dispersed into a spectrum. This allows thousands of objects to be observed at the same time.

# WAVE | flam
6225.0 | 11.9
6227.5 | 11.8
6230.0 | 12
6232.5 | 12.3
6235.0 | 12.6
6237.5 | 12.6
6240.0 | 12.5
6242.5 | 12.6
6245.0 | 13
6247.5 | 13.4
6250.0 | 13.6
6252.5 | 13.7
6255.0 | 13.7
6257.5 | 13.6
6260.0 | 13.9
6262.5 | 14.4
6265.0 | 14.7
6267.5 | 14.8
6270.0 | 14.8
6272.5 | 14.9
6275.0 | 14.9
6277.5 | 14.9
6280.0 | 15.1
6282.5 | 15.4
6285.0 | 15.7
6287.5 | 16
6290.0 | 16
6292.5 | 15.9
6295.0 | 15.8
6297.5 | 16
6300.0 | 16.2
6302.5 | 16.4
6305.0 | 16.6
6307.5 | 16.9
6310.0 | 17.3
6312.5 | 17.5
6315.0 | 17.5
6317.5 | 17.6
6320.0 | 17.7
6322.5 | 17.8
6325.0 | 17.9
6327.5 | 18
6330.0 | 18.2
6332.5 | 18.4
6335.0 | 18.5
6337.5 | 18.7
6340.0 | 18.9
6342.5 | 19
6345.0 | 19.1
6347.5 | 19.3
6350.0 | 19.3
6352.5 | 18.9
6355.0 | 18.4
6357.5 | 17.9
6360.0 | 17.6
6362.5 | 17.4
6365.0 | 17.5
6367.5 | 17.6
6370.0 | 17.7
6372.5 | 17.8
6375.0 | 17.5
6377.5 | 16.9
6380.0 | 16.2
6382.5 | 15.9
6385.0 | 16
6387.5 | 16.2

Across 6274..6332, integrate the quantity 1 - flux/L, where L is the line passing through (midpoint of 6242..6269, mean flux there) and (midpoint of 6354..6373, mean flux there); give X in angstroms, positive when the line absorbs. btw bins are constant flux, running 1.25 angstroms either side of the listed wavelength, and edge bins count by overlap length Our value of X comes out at -3.97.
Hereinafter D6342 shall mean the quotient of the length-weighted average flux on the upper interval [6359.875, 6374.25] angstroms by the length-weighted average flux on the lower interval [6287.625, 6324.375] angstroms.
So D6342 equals 1.05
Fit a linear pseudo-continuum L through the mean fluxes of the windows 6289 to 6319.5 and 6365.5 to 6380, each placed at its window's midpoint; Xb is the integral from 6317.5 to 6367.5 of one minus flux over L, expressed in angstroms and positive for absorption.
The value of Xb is -3.61 angstroms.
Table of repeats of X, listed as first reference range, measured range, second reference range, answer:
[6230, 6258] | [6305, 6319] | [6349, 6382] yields -1.5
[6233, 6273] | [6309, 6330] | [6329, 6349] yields -0.1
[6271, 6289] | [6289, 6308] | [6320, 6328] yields 0.2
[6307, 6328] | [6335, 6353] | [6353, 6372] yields -1.3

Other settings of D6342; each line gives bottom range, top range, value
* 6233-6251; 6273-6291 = 1.20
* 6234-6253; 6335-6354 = 1.46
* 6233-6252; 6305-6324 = 1.35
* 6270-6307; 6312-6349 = 1.17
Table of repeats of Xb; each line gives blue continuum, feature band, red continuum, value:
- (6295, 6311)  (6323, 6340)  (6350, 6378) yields -1.17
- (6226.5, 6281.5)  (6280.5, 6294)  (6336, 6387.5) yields -0.74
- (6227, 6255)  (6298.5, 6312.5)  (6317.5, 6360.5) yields -0.19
